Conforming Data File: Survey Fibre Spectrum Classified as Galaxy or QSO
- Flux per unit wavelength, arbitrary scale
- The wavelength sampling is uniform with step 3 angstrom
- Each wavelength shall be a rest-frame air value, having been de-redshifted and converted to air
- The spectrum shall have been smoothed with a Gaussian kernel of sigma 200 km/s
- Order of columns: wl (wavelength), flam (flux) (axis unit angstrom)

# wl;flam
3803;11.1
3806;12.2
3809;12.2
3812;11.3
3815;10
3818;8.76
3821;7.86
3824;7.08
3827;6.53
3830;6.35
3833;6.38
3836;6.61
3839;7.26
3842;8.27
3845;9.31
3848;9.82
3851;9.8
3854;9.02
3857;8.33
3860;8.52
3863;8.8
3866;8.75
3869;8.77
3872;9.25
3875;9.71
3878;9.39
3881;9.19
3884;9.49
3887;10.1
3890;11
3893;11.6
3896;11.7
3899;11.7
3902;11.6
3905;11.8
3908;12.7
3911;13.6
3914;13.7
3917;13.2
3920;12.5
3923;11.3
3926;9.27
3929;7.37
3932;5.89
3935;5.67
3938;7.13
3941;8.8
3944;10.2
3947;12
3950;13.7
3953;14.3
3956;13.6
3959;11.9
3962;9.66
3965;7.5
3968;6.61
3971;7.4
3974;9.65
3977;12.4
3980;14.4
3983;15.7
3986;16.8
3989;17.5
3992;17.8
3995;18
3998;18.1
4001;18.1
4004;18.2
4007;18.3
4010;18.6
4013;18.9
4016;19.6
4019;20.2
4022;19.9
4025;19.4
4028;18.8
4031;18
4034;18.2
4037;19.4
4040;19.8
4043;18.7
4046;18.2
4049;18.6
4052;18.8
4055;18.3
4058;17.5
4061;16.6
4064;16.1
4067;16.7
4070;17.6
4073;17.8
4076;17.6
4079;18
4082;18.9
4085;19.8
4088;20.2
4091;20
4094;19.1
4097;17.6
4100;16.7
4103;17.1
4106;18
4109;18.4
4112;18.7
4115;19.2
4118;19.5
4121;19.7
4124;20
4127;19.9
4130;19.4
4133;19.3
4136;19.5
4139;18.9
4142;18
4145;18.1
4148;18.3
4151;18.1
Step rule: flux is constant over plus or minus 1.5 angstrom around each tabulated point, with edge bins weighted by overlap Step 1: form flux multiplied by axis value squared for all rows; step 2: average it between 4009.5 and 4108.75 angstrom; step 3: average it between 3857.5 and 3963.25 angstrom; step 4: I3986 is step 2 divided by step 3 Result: 1.89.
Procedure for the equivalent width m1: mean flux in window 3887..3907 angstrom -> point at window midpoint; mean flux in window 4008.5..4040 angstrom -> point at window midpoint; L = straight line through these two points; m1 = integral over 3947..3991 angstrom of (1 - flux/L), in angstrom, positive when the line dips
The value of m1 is 9.9 angstrom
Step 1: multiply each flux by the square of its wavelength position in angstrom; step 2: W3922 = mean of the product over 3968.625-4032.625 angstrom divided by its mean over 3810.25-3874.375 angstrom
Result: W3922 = 2.2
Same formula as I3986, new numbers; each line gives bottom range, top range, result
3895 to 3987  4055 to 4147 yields 1.81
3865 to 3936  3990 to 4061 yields 1.90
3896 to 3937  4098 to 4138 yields 1.94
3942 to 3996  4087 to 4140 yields 1.61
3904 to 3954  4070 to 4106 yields 1.86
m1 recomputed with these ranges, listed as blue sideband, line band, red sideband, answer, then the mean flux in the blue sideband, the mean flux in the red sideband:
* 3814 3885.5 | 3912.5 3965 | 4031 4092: 8.6 angstrom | 8.46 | 18.3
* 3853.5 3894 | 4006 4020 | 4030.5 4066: -2.3 angstrom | 9.41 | 18.2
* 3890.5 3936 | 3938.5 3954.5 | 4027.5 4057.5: 1.8 angstrom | 11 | 18.6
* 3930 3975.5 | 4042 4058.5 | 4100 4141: -3.7 angstrom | 9.58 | 18.9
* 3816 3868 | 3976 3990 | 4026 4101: -0.7 angstrom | 8.11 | 18.3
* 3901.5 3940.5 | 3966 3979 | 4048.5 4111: 3.8 angstrom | 10.4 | 18.1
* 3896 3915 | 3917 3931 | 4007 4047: 3.2 angstrom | 12.4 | 19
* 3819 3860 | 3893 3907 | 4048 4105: -1.6 angstrom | 7.93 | 18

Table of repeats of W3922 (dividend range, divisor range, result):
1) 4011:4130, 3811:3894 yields 2.36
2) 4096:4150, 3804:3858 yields 2.48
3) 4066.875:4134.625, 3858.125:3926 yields 1.92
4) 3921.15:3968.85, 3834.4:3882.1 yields 1.16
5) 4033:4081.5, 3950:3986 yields 1.63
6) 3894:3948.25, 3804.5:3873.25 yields 1.26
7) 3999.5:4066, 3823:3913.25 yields 2.12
